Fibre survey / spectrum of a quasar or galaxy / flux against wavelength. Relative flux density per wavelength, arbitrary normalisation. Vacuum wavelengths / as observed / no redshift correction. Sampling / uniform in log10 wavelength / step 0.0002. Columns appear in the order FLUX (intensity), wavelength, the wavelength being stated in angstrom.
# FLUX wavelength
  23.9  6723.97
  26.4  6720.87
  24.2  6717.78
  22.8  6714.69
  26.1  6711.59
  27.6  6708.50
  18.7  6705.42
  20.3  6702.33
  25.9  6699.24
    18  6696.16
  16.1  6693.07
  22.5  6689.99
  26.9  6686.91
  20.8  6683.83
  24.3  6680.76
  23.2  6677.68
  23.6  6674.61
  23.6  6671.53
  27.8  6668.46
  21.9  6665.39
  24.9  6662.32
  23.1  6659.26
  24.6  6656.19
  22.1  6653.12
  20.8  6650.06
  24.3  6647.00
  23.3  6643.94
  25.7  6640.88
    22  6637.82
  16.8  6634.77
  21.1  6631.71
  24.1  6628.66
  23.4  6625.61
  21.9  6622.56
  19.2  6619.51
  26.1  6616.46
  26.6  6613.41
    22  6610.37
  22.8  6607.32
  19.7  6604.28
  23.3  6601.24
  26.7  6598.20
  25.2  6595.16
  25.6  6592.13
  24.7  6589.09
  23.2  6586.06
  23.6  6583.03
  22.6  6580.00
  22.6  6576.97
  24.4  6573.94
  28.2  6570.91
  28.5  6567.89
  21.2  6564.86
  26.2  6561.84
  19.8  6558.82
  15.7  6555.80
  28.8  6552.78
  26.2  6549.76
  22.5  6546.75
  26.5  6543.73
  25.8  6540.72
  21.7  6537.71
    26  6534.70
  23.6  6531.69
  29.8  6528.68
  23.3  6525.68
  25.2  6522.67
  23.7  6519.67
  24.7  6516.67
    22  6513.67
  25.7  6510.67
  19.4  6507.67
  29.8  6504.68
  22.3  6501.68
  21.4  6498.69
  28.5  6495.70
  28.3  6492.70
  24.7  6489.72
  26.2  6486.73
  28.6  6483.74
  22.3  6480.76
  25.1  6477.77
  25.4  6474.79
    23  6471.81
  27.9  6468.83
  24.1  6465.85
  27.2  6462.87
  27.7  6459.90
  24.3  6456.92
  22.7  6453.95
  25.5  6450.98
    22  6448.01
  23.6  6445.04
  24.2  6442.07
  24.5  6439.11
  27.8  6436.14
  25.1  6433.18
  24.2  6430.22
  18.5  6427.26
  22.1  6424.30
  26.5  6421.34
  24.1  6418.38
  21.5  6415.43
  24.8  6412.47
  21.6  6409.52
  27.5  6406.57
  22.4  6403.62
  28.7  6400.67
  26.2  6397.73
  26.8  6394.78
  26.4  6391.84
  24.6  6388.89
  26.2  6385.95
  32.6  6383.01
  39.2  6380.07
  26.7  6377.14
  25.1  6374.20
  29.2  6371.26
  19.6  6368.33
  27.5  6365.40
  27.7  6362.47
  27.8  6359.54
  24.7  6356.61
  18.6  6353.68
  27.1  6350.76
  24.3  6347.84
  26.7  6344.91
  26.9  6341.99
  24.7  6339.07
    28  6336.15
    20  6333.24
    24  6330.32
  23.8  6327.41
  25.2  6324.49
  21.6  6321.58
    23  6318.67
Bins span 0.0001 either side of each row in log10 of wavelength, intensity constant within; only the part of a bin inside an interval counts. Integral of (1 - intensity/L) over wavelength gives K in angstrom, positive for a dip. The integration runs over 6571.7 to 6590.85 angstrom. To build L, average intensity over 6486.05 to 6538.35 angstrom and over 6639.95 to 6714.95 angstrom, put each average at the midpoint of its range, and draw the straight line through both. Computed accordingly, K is 0.3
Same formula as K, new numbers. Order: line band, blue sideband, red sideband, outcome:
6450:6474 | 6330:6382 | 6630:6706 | -0.40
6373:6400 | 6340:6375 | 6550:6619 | -3.21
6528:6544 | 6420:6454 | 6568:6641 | -1.10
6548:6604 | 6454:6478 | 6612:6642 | -1.49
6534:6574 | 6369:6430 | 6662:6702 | -0.17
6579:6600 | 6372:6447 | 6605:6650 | -1.22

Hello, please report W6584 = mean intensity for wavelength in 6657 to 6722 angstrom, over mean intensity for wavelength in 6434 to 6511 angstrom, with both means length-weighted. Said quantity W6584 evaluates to 0.93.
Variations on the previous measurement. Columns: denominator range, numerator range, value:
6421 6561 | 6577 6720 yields 0.94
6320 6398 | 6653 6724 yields 0.90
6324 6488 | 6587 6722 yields 0.92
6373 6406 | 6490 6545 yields 0.90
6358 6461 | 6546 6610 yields 0.93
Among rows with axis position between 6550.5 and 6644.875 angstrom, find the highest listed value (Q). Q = 28.8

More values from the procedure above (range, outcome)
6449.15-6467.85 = 27.7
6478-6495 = 28.6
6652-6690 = 27.8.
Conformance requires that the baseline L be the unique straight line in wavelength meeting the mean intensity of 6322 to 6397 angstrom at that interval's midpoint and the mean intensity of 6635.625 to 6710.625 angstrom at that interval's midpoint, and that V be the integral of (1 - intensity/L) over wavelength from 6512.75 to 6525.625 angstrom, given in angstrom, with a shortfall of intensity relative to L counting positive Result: 0.3 angstrom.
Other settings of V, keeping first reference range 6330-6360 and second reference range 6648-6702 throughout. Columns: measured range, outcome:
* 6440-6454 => 0.3 angstrom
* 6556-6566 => 0.8 angstrom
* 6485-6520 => -1.4 angstrom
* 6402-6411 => 0.2 angstrom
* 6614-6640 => 1.2 angstrom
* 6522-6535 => -1.0 angstrom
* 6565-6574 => -1.2 angstrom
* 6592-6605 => -0.5 angstrom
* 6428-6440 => -0.4 angstrom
